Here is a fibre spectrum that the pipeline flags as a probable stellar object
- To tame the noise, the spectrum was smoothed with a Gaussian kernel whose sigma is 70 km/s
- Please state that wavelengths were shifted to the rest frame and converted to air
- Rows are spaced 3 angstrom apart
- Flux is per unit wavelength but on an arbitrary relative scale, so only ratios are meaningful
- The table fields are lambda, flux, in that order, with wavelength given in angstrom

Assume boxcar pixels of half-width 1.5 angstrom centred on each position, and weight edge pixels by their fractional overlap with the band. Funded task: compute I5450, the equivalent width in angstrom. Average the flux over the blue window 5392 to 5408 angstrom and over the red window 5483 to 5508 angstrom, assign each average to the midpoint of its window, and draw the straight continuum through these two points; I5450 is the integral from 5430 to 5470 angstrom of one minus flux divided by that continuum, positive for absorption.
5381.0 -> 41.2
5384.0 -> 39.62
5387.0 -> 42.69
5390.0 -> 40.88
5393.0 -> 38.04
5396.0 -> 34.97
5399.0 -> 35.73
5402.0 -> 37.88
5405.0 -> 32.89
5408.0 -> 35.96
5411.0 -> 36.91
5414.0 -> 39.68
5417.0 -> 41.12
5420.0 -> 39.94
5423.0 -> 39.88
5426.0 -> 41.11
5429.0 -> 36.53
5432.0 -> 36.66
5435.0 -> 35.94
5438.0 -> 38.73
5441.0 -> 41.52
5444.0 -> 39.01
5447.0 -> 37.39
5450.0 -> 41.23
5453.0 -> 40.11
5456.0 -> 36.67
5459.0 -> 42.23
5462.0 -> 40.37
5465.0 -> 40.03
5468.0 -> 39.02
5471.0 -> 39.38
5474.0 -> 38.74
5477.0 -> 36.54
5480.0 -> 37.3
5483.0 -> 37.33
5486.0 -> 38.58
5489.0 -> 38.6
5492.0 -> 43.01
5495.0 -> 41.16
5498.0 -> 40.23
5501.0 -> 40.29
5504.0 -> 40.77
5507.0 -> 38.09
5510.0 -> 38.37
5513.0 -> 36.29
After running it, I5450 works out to -1.2 angstrom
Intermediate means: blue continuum 35.8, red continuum 40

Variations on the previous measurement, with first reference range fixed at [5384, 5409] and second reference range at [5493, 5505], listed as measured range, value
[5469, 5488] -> 1.0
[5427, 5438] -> 0.5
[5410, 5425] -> -0.6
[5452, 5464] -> -0.1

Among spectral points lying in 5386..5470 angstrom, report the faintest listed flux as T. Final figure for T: 32.89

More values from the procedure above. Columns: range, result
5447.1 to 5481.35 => 36.54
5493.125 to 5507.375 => 38.09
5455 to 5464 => 36.67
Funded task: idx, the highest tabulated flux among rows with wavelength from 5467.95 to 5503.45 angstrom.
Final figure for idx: 43.01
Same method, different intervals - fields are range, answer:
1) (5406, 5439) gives 41.12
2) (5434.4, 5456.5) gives 41.52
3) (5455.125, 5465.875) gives 42.23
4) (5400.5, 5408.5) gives 37.88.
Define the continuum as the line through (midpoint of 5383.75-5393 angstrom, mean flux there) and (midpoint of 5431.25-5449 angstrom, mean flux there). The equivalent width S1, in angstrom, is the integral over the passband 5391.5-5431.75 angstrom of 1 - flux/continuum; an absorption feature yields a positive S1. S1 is 2.0 angstrom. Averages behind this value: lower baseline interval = 40.8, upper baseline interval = 38.4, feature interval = 37.7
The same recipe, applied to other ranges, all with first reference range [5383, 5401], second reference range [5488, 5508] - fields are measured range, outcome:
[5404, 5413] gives 0.8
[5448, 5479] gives 0.4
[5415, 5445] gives 0.1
